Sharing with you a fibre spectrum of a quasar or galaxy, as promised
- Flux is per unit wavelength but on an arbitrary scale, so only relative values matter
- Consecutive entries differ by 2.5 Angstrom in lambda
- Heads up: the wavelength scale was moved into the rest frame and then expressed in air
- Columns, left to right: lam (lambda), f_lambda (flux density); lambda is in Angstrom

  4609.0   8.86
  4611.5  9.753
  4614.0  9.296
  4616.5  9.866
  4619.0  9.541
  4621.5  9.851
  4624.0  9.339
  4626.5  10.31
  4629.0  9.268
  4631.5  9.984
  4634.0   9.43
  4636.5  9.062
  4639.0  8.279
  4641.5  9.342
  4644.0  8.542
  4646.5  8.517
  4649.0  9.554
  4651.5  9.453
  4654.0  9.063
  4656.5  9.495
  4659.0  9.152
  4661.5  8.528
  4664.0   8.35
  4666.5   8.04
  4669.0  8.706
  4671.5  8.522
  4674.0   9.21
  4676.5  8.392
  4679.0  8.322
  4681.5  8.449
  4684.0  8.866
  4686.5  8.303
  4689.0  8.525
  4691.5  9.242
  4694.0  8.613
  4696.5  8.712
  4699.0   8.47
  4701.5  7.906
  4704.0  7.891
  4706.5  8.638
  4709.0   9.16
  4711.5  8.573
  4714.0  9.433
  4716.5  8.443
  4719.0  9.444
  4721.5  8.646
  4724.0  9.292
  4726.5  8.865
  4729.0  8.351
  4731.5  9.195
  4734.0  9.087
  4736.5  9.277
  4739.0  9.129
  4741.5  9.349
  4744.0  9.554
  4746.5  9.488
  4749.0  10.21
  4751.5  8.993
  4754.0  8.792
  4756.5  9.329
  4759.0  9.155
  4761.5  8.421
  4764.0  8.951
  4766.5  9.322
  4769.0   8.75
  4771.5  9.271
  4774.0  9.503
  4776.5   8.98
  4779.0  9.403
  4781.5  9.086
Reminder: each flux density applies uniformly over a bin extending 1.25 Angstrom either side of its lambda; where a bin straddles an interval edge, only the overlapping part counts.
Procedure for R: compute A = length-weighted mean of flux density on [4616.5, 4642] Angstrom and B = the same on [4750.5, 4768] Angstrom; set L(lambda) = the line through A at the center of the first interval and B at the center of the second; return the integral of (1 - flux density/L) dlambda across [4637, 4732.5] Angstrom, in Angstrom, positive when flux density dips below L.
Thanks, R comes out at 5.3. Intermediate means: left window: 9.46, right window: 8.99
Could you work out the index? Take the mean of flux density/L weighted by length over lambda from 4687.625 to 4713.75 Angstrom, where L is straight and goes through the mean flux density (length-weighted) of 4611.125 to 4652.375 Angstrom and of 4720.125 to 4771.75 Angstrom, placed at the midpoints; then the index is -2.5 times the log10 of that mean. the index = 0.07 mag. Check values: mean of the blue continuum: 9.37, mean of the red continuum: 9.11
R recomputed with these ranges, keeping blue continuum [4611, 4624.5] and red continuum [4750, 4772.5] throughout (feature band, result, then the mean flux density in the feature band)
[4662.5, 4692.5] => 2.5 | 8.57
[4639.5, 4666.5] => 1.5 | 8.94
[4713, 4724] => 0.2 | 9.02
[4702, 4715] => 0.8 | 8.68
